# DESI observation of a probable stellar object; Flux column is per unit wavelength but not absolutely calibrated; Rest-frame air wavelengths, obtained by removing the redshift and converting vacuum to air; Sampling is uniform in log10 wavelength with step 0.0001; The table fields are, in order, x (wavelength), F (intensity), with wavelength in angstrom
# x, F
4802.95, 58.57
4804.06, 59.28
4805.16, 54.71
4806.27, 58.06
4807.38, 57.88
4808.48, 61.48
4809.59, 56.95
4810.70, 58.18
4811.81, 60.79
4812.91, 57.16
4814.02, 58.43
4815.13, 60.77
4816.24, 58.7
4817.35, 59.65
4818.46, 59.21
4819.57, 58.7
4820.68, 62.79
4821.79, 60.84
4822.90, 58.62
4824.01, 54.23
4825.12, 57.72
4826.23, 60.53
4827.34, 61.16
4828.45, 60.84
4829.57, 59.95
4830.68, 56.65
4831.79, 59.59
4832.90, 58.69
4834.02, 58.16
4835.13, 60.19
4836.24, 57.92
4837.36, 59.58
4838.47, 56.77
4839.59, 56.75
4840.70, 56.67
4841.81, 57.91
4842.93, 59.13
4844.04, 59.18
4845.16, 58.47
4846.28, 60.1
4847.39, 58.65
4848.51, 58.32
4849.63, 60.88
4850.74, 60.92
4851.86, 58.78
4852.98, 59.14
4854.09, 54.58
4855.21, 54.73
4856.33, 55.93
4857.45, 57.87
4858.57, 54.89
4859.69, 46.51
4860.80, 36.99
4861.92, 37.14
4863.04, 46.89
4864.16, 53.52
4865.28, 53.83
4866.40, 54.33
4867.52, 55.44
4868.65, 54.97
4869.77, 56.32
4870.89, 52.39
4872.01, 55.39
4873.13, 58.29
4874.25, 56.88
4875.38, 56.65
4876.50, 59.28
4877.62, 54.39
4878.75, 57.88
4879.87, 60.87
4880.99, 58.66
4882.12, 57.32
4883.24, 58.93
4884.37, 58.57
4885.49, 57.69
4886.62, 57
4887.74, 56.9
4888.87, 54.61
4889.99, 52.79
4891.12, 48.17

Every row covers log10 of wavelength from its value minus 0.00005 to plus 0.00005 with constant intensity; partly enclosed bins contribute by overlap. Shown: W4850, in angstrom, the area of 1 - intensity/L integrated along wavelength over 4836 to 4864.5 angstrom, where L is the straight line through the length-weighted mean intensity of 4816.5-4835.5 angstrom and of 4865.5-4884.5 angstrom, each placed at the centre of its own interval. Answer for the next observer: 1.3 angstrom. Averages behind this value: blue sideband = 59.2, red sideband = 56.7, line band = 55.3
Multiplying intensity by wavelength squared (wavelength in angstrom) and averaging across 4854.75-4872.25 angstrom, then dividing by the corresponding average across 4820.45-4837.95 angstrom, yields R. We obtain 0.88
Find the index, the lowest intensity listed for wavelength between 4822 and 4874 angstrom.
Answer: 36.99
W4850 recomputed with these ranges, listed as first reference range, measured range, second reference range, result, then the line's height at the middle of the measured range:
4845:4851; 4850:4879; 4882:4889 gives 2.3 angstrom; 58.6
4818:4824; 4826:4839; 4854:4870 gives -0.4 angstrom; 57.2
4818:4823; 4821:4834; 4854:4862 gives -0.2 angstrom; 58.3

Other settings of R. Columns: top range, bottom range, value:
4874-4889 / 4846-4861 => 1.04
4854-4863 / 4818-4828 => 0.84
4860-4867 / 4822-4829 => 0.81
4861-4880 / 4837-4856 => 0.93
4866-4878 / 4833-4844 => 0.97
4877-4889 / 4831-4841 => 1.01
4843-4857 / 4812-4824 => 1.00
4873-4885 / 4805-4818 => 1.02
